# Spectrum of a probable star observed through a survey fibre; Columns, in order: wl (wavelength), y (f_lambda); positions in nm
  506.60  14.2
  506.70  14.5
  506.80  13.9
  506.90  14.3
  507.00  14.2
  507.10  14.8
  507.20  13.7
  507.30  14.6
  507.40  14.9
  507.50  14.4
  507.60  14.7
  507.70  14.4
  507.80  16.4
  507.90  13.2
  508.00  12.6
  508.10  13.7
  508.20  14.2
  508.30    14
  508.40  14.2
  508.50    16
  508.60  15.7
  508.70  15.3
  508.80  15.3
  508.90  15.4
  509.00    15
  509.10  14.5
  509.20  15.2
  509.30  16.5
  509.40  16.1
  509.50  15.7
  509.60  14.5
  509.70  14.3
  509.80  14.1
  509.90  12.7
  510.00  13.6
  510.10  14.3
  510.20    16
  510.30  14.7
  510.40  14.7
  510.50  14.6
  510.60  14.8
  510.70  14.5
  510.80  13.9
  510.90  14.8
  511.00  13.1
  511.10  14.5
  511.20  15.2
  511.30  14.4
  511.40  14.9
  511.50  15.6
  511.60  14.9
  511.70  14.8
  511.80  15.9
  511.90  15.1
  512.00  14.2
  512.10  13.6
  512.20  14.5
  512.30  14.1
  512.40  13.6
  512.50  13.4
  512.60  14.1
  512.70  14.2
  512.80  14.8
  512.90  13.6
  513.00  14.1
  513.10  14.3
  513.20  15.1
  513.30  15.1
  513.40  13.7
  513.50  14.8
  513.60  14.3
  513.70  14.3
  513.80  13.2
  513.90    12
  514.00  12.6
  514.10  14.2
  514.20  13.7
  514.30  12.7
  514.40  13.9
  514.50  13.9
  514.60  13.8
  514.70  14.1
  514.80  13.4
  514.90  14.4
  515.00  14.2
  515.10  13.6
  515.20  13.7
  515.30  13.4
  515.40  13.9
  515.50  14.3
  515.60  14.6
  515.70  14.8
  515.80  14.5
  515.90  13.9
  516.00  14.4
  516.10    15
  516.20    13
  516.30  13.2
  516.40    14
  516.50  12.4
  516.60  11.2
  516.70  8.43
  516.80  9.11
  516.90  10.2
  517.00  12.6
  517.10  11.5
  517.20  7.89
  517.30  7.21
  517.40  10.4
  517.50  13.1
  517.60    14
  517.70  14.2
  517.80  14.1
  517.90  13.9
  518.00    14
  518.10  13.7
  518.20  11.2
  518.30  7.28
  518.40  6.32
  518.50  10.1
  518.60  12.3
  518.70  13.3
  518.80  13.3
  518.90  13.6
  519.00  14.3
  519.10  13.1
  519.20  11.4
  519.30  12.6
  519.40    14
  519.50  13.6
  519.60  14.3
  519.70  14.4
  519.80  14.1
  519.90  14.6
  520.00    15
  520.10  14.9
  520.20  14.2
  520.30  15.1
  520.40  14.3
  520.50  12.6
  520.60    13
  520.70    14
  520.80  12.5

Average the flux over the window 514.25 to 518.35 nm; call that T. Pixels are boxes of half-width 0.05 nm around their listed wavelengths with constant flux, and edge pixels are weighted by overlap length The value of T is 12.8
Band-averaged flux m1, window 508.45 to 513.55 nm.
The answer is 14.7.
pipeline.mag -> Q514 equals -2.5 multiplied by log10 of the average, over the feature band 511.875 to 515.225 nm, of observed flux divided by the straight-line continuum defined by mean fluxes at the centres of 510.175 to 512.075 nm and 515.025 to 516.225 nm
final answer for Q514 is 0.04 mag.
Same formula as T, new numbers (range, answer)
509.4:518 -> 13.7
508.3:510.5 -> 14.9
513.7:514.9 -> 13.5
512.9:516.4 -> 13.9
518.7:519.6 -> 13.3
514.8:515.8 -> 14.1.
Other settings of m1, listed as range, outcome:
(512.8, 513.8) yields 14.3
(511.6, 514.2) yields 14.1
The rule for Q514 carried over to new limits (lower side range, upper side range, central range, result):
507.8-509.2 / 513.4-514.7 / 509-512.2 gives -0.03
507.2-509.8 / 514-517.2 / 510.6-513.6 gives -0.04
